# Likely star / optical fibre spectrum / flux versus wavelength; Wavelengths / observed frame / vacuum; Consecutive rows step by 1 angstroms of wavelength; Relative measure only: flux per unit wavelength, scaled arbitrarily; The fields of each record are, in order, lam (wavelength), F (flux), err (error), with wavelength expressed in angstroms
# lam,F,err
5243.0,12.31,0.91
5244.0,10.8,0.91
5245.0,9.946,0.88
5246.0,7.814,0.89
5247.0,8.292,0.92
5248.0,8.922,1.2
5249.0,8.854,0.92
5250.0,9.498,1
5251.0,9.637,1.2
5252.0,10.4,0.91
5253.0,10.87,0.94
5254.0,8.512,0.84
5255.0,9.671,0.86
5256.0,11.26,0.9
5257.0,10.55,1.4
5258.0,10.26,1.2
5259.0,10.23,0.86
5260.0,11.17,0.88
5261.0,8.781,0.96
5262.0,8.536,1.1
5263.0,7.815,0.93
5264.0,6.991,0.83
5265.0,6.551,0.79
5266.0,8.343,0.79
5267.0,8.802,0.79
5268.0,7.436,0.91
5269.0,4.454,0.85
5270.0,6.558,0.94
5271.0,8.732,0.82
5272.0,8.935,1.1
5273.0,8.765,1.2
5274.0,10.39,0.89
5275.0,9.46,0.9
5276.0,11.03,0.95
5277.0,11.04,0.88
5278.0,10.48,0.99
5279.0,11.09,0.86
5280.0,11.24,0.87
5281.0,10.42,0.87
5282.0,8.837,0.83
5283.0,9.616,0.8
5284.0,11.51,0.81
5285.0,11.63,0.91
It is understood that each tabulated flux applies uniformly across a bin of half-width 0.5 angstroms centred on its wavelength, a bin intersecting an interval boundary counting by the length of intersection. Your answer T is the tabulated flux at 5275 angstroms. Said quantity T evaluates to 9.46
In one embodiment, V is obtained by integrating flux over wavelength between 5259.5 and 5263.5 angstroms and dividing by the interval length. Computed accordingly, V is 9.08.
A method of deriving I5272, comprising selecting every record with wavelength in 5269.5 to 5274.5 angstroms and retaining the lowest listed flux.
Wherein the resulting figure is 6.558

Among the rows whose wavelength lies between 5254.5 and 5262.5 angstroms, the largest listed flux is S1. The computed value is 11.26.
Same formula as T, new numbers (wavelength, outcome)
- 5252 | 10.4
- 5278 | 10.48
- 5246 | 7.814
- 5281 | 10.42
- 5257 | 10.55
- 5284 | 11.51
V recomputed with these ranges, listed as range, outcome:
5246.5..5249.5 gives 8.69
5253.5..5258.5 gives 10.1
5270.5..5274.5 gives 9.21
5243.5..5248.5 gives 9.15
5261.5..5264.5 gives 7.78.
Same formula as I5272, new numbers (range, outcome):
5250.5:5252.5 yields 9.637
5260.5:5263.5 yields 7.815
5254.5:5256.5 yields 9.671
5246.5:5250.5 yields 8.292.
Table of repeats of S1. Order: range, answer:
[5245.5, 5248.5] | 8.922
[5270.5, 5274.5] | 10.39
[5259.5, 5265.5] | 11.17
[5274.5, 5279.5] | 11.09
